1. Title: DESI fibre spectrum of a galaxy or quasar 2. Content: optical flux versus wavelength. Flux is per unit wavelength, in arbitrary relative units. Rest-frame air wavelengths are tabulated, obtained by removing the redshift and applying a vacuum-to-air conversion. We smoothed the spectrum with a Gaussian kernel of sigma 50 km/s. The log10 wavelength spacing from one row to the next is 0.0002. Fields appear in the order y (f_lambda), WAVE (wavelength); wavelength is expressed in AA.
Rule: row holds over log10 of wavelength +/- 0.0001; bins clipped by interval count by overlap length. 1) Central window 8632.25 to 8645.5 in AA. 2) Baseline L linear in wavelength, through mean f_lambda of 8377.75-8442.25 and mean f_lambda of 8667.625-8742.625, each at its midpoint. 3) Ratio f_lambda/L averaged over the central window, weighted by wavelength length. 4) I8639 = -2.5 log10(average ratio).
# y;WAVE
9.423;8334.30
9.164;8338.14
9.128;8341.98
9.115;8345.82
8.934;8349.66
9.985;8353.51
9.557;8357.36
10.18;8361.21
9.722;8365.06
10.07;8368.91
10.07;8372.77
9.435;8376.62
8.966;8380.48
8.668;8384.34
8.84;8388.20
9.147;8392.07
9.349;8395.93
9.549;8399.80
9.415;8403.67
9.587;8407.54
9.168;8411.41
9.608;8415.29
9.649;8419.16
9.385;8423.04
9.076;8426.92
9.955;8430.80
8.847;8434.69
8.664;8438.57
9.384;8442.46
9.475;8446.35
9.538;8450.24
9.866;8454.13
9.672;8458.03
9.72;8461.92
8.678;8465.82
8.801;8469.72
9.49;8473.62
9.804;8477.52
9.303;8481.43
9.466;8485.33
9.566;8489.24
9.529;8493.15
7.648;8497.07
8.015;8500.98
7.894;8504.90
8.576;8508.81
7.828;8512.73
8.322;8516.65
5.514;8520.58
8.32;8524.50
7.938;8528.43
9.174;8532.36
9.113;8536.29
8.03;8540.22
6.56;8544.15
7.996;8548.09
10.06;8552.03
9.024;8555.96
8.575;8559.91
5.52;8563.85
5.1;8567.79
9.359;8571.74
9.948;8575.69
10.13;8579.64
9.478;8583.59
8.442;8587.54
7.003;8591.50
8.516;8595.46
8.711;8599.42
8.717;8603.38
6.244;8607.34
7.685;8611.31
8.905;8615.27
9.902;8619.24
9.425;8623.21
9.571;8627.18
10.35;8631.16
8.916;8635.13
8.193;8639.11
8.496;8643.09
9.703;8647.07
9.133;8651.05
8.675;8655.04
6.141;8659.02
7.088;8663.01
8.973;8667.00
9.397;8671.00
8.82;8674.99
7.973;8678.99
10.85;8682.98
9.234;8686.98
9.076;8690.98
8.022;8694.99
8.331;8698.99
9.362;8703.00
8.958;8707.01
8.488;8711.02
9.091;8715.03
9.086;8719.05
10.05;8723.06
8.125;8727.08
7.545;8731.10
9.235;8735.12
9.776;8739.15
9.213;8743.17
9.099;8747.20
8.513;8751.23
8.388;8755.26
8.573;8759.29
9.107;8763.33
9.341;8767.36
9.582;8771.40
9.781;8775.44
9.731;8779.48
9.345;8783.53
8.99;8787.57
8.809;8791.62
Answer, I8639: 0.04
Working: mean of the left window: 9.25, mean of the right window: 8.97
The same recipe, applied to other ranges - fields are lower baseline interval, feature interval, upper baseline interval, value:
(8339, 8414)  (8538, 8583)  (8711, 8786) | 0.12 mag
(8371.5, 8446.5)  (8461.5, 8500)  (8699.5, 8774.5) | 0.01 mag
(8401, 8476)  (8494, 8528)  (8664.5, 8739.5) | 0.18 mag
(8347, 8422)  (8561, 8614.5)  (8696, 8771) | 0.13 mag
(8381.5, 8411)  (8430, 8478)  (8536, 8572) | -0.08 mag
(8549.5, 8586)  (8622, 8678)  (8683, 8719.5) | 0.01 mag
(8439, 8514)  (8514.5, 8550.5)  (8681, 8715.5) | 0.15 mag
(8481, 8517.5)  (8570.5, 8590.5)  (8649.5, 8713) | -0.09 mag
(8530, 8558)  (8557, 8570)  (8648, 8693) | 0.28 mag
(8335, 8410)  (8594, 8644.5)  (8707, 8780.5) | 0.05 mag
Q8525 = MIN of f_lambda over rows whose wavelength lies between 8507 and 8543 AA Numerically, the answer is 5.514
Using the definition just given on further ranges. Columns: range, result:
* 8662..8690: 7.088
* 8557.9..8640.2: 5.1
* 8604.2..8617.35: 6.244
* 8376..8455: 8.664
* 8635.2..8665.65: 6.141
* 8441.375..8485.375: 8.678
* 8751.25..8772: 8.388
